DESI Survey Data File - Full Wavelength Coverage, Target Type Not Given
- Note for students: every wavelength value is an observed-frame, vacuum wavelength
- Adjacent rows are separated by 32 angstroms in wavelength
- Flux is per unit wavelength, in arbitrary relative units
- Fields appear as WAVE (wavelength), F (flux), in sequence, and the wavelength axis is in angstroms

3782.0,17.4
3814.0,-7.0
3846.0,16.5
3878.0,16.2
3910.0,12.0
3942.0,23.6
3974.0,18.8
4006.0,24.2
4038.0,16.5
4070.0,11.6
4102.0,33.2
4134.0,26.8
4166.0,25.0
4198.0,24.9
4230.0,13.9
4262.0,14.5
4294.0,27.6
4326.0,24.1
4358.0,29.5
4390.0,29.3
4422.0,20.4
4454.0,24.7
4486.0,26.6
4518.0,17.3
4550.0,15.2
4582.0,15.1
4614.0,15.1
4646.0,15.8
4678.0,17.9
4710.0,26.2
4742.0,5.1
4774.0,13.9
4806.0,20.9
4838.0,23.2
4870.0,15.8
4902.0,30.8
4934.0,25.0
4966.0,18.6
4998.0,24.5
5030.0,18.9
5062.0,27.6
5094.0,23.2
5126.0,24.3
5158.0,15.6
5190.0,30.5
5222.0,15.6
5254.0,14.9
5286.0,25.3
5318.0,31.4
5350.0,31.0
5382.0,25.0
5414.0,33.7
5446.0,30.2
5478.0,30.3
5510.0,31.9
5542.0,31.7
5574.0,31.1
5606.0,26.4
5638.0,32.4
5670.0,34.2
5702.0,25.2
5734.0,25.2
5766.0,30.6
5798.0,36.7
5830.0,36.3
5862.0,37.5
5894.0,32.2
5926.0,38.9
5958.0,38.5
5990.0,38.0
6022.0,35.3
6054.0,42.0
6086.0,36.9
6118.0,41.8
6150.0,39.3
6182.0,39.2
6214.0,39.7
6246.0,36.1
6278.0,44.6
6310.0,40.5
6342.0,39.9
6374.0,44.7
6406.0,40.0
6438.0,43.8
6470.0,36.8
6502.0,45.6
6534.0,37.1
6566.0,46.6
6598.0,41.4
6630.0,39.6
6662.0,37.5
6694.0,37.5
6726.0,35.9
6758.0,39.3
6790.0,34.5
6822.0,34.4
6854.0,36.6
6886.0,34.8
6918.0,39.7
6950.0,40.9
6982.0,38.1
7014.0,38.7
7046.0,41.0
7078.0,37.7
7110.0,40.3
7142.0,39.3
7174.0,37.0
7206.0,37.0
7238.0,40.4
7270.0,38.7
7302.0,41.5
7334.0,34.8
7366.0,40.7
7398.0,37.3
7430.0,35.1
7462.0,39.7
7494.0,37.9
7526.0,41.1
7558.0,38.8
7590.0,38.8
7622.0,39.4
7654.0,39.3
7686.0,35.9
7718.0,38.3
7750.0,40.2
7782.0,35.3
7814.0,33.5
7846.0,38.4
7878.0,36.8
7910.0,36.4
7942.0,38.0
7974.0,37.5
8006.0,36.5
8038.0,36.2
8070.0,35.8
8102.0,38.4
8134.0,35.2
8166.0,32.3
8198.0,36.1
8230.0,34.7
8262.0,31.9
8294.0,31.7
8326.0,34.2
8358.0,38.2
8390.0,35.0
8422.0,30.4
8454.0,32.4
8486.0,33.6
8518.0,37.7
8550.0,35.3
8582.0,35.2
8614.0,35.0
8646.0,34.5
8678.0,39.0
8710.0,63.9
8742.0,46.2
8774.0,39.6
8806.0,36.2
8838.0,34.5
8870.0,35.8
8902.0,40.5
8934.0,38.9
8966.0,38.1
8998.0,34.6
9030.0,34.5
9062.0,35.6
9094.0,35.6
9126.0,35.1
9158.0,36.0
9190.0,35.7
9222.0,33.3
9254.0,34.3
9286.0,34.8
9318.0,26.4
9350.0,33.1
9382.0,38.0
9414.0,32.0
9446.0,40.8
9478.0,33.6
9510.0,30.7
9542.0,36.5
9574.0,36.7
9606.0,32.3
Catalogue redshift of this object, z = 0.326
